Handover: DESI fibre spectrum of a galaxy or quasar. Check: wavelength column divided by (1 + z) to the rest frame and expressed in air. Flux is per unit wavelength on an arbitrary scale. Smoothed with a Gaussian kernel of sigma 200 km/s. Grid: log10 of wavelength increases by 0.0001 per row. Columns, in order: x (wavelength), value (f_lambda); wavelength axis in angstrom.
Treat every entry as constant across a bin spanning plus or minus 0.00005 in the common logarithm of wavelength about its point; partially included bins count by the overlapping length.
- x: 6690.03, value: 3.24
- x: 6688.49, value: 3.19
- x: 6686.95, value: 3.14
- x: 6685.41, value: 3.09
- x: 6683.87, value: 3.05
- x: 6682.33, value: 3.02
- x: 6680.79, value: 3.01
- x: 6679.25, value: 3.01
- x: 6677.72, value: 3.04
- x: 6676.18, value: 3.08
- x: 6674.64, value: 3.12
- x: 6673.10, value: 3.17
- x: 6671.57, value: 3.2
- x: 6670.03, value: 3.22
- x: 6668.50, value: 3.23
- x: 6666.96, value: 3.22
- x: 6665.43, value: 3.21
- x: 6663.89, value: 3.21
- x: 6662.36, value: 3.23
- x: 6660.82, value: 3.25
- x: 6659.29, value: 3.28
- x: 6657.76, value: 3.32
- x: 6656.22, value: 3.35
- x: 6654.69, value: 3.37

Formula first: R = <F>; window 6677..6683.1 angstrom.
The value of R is 3.02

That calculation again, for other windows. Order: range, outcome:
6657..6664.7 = 3.26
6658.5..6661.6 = 3.27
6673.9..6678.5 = 3.08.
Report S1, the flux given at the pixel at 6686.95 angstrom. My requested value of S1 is 3.14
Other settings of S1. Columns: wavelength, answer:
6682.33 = 3.02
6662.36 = 3.23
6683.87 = 3.05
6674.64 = 3.12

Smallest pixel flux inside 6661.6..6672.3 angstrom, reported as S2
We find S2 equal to 3.2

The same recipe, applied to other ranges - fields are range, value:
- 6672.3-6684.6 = 3.01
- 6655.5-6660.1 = 3.28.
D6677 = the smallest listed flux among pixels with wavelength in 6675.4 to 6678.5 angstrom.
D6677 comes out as 3.04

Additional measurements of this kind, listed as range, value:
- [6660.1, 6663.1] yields 3.23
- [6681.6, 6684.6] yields 3.02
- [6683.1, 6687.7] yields 3.05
